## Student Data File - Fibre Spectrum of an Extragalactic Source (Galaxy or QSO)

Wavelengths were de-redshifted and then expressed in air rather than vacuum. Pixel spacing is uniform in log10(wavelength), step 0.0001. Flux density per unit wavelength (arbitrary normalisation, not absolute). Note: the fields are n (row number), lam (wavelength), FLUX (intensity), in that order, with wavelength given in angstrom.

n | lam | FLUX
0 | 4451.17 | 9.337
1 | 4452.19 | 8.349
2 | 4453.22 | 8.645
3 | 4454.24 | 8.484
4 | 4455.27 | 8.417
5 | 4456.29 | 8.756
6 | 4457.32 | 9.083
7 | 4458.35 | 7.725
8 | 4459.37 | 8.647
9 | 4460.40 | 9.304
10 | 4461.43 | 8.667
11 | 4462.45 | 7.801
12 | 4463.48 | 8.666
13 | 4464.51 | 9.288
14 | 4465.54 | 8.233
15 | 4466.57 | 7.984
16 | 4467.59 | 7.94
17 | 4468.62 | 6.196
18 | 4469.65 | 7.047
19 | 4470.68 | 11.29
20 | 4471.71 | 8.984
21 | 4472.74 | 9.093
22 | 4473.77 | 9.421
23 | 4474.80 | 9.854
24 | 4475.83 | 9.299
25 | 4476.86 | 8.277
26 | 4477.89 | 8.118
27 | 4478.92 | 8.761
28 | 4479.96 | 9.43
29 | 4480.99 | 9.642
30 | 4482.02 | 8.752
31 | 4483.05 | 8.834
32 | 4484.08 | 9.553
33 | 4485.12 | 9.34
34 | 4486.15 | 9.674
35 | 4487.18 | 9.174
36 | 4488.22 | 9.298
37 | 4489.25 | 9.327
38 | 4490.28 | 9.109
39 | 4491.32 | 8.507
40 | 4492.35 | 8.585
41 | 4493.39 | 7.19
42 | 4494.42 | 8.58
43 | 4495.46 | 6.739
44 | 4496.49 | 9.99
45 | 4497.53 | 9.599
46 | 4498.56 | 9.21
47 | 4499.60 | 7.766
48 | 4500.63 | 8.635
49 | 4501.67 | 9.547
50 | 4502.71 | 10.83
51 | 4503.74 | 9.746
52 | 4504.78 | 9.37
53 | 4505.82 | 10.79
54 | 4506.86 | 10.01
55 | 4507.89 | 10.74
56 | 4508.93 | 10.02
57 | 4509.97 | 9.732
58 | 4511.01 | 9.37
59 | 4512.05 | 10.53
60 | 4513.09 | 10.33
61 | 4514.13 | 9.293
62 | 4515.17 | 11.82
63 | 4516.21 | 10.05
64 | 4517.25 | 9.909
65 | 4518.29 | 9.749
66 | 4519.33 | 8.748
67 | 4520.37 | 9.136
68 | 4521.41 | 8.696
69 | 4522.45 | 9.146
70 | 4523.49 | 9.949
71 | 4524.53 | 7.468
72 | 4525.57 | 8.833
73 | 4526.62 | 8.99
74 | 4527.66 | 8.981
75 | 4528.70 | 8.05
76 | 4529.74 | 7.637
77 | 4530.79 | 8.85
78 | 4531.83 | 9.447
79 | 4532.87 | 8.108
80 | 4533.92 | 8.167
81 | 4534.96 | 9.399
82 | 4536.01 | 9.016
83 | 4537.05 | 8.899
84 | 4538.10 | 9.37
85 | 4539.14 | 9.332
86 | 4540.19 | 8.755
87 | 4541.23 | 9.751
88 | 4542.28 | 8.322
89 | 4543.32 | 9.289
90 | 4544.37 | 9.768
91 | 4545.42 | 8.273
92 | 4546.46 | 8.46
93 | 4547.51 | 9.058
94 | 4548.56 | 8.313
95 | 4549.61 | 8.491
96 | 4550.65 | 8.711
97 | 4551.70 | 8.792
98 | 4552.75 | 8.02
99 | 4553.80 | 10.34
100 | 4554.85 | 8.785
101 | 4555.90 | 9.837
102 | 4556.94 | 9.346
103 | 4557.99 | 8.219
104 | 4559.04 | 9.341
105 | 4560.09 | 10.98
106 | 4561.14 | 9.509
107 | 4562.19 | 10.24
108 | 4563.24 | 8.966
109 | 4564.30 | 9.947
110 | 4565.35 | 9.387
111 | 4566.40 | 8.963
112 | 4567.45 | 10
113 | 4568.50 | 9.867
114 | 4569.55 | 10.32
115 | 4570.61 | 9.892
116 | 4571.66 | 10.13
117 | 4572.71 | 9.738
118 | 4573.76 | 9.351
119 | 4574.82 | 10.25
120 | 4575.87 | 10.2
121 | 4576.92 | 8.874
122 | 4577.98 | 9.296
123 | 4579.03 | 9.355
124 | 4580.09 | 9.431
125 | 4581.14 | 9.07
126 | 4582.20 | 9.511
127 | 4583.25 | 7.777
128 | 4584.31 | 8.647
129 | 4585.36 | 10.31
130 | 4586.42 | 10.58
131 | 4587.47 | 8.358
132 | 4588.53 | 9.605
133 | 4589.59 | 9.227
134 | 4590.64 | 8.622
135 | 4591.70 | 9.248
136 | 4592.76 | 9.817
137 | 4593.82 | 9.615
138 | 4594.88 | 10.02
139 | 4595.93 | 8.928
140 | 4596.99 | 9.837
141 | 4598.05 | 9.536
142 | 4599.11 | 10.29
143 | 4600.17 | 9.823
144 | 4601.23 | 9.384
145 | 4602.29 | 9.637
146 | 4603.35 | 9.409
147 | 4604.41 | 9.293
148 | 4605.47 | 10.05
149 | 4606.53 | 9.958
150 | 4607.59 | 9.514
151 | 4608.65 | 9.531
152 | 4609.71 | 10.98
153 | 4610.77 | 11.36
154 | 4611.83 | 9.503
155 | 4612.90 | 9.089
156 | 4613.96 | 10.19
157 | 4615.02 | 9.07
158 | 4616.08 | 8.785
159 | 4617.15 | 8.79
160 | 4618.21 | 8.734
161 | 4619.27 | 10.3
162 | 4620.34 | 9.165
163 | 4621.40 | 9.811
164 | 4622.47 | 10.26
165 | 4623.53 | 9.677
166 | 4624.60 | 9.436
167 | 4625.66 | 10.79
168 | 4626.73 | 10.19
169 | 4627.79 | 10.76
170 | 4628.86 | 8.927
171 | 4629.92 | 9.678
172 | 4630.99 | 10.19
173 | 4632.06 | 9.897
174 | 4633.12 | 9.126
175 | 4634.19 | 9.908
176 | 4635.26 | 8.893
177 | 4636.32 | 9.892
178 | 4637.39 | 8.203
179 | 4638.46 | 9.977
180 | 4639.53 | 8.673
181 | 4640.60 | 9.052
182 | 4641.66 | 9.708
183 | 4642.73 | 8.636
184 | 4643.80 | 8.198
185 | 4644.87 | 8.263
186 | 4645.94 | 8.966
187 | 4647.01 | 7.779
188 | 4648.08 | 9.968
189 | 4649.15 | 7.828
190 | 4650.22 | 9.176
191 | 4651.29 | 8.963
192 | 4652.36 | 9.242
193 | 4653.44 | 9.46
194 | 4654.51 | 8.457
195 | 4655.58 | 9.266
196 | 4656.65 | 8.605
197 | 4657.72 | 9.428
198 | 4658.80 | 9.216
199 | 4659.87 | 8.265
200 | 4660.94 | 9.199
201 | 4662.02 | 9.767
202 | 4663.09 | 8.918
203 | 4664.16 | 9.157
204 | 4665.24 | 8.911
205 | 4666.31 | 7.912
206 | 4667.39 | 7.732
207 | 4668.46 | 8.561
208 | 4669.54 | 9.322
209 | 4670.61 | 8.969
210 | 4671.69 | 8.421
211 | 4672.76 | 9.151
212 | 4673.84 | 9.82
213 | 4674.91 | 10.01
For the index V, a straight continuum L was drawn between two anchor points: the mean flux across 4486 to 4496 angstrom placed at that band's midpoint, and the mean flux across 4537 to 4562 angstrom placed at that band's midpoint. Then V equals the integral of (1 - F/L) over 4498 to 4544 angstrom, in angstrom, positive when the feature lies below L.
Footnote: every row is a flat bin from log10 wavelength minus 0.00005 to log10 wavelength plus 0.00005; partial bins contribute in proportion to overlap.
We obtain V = -2.4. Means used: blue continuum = 8.58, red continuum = 9.1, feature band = 9.31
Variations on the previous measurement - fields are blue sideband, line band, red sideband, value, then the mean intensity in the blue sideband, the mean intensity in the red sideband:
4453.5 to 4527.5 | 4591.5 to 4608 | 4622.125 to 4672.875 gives -1.0 angstrom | 9.09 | 9.14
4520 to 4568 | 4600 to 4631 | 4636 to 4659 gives -2.7 angstrom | 9.03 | 8.94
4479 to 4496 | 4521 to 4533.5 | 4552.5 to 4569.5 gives 0.7 angstrom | 8.86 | 9.53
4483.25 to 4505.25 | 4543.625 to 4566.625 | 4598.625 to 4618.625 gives 0.5 angstrom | 9.03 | 9.66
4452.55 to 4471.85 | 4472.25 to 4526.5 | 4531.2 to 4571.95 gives -3.2 angstrom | 8.47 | 9.22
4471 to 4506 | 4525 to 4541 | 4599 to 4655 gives 0.7 angstrom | 9.08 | 9.44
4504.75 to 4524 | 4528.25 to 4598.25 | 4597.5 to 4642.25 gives 3.7 angstrom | 9.87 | 9.65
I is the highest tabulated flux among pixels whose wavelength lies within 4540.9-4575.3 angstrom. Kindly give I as 10.98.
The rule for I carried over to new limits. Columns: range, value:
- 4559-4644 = 11.36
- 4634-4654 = 9.977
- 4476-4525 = 11.82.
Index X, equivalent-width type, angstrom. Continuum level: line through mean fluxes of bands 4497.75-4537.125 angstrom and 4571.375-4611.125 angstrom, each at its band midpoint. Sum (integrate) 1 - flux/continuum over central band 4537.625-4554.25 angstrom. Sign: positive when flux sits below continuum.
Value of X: 0.9 angstrom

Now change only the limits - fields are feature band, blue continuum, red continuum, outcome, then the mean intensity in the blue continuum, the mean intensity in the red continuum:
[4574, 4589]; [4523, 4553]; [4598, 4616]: 0.1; 8.78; 9.78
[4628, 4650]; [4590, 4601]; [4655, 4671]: 0.0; 9.56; 8.88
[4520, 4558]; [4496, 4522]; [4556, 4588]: 3.0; 9.74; 9.53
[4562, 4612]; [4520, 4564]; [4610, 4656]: -2.4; 8.98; 9.36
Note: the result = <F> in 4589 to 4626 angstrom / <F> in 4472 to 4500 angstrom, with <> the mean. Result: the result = 1.1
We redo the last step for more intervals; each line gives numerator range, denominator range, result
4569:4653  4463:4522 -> 1.03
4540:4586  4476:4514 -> 1.01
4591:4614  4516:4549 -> 1.09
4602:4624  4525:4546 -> 1.09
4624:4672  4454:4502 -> 1.04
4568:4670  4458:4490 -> 1.06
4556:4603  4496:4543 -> 1.02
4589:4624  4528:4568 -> 1.06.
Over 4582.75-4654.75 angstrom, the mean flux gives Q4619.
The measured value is 9.43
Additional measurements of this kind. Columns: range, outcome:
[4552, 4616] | 9.57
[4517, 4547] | 8.91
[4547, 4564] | 9.19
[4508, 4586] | 9.29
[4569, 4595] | 9.48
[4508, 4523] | 9.78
